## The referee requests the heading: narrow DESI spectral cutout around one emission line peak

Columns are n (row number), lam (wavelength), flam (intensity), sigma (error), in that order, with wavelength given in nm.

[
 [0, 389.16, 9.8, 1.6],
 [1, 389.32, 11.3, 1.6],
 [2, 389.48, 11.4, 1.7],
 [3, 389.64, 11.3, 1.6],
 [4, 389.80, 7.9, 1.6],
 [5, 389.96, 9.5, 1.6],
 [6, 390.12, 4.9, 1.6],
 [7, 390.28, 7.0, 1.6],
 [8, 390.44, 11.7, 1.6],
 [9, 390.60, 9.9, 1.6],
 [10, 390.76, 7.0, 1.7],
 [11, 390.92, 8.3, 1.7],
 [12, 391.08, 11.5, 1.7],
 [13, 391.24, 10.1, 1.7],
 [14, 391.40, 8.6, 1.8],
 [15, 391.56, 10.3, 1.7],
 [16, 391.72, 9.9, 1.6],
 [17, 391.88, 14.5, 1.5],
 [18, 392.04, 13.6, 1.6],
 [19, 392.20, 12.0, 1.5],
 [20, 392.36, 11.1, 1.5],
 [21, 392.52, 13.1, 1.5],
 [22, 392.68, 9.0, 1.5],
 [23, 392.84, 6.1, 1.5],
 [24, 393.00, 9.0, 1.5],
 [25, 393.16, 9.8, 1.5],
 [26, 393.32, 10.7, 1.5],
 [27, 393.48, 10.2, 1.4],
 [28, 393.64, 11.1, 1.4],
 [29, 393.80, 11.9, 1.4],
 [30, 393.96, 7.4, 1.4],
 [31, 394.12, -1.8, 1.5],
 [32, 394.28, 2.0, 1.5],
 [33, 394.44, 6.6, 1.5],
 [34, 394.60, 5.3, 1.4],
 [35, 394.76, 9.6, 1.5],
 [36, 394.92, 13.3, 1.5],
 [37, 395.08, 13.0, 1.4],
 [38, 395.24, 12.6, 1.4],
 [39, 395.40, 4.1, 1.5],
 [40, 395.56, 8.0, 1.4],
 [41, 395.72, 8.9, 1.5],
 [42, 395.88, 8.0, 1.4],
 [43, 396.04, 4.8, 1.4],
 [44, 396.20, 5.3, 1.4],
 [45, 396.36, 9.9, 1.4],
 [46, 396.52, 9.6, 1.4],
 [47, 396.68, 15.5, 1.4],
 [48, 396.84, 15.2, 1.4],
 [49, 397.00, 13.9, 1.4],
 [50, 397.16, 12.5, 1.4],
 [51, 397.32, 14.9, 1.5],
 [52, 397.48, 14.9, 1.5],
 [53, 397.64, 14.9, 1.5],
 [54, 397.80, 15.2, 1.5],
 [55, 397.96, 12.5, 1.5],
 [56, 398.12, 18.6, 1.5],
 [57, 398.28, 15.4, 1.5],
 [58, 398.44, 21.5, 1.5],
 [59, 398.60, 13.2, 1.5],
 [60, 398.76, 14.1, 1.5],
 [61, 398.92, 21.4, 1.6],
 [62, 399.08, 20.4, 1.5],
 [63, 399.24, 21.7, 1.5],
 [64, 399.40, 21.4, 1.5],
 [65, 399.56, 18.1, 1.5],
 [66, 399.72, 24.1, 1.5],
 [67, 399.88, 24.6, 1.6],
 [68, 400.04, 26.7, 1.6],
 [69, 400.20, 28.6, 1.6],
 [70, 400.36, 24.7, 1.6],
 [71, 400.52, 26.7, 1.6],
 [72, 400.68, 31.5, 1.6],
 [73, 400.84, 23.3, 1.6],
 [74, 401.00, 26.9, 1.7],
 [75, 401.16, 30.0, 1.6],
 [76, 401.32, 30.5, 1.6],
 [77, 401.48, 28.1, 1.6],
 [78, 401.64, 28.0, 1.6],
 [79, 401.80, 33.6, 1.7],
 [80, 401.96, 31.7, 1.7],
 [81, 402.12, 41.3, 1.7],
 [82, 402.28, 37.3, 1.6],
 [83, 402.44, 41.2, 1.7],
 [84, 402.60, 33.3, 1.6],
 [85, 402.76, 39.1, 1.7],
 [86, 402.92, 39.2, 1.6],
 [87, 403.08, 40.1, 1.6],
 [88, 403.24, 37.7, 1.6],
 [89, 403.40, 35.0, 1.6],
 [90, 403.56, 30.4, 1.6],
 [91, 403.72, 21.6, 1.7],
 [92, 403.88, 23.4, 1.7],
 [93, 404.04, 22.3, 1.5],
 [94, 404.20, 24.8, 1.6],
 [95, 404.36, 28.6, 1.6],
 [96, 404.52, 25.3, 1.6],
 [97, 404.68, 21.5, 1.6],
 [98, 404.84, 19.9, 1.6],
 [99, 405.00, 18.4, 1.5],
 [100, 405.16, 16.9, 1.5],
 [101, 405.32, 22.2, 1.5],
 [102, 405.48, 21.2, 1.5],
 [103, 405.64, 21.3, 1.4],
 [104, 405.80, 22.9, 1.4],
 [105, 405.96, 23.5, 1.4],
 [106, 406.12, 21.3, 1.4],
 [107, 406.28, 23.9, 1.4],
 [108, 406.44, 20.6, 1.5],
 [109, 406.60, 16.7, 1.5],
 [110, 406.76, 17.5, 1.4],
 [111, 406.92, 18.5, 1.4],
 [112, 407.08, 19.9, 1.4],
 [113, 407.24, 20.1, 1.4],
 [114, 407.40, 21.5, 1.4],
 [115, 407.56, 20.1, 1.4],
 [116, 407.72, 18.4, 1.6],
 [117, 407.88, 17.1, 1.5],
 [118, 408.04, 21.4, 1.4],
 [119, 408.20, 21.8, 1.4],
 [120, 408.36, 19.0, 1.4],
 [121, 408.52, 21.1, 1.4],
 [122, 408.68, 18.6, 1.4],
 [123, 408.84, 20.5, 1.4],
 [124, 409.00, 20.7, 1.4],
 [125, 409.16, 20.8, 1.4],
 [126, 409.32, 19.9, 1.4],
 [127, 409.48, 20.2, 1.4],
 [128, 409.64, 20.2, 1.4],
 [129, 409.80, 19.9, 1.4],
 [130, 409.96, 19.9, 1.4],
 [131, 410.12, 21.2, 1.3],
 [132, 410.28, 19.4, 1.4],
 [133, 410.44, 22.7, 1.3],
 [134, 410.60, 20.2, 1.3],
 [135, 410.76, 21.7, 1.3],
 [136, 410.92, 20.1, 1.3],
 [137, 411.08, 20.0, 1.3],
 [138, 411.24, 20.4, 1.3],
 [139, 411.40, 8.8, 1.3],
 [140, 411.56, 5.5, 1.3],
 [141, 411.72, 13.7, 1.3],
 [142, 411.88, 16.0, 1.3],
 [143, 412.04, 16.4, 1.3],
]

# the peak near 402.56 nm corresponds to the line Lyman alpha 1216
